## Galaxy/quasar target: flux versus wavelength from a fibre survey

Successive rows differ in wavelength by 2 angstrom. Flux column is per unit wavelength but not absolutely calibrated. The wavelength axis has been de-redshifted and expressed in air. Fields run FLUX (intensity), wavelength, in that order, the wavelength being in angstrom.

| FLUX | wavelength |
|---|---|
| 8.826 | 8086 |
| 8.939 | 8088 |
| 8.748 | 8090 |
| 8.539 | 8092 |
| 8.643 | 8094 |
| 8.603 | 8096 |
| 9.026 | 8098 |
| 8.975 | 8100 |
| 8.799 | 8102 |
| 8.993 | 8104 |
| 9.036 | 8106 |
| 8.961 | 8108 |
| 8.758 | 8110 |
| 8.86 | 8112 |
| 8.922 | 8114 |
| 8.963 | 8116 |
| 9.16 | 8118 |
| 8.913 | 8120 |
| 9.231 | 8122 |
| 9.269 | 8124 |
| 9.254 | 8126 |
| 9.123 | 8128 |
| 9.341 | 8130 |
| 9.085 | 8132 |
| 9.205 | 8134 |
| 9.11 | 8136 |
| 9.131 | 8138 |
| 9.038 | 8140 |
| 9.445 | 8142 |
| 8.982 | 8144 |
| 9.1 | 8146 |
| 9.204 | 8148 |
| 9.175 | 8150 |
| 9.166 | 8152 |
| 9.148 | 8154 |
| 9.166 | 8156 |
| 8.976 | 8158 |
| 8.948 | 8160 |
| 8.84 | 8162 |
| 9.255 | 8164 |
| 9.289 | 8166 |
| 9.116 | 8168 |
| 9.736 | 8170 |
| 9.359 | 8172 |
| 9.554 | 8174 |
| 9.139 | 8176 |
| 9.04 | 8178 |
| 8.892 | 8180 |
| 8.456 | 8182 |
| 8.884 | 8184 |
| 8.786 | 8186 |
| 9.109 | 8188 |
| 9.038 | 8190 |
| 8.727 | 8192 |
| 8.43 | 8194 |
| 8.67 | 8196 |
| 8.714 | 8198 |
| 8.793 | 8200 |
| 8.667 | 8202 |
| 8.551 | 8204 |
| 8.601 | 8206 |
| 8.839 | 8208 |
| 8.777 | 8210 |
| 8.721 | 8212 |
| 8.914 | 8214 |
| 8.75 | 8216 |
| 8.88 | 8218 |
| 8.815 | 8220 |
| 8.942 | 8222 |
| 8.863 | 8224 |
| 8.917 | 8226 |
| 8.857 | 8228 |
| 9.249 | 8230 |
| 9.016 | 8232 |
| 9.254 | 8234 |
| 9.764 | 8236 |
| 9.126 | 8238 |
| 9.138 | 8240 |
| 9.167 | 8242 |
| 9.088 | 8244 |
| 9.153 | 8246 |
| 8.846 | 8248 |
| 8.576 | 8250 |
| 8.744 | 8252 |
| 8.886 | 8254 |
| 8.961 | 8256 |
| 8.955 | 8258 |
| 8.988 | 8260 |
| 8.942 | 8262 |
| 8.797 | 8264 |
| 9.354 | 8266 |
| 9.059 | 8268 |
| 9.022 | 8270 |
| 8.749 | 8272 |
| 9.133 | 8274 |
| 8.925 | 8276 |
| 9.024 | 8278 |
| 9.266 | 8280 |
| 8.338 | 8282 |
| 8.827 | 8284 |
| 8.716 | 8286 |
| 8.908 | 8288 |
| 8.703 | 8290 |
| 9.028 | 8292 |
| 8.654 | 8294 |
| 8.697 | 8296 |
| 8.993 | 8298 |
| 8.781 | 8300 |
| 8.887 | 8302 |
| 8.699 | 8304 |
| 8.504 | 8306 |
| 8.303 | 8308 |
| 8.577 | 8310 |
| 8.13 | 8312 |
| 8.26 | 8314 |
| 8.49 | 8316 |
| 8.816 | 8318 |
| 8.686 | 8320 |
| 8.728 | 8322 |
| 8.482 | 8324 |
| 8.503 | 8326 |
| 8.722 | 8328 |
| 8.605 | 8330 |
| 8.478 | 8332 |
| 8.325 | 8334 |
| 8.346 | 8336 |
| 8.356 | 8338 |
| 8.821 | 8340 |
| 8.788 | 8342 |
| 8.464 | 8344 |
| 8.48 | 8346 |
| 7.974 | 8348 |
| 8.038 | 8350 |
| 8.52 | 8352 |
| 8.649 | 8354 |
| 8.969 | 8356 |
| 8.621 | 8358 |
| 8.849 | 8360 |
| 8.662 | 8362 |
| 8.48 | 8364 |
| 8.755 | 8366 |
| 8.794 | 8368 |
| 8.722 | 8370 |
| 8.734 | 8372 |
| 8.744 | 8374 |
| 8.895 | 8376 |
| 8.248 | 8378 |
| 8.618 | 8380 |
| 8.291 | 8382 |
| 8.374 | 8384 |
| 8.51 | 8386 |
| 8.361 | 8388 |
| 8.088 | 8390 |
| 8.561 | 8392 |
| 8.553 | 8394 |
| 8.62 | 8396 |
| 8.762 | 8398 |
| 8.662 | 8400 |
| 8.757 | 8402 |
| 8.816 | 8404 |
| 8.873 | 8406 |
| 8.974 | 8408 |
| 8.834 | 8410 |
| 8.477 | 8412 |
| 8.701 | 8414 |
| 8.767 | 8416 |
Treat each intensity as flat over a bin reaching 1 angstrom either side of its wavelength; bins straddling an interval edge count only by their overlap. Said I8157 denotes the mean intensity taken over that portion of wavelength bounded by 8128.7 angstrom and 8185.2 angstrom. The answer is 9.13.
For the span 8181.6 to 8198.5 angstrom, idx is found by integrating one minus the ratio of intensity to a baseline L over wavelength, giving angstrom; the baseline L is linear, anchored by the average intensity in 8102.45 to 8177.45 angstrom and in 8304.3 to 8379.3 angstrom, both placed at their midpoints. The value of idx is 0.4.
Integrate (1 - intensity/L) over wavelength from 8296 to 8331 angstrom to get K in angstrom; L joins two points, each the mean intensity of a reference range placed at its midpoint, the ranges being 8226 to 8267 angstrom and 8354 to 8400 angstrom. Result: 0.9 angstrom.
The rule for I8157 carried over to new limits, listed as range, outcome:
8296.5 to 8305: 8.83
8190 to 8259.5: 8.9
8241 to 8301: 8.91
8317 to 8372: 8.58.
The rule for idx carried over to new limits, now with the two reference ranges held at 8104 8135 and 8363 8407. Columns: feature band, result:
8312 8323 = 0.2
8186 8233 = 0.5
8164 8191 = -0.4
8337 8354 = 0.4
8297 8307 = 0.0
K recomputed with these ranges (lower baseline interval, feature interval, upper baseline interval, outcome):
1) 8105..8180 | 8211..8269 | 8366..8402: -0.6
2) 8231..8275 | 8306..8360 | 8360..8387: 1.5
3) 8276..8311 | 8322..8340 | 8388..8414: 0.4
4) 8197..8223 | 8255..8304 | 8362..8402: -1.2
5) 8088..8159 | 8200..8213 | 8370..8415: 0.3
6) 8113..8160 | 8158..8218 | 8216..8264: 1.0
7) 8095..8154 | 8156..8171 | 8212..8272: -0.2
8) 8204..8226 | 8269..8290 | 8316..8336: -0.5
